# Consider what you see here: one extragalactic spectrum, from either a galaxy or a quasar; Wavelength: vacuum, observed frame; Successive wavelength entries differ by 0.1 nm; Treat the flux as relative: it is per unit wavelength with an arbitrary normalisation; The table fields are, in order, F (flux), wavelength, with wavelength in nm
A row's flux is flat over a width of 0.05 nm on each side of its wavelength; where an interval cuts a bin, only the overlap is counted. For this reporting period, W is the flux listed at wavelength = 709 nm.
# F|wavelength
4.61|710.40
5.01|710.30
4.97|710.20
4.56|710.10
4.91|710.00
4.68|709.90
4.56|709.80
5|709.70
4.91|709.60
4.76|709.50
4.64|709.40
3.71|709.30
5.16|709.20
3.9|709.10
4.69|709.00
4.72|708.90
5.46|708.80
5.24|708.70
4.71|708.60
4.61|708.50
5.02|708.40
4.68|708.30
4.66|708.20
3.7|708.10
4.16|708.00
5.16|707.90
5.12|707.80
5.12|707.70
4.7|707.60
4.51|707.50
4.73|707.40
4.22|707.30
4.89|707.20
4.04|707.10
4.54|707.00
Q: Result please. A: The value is 4.69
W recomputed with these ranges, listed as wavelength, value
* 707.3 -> 4.22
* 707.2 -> 4.89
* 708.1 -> 3.7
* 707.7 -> 5.12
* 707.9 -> 5.16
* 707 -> 4.54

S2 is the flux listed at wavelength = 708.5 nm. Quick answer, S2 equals 4.61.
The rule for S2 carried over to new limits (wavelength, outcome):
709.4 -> 4.64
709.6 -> 4.91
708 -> 4.16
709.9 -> 4.68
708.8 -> 5.46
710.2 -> 4.97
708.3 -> 4.68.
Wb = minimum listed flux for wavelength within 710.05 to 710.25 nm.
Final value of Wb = 4.56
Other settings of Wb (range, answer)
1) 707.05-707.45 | 4.04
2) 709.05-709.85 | 3.71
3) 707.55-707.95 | 4.7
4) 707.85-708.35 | 3.7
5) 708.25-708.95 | 4.61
